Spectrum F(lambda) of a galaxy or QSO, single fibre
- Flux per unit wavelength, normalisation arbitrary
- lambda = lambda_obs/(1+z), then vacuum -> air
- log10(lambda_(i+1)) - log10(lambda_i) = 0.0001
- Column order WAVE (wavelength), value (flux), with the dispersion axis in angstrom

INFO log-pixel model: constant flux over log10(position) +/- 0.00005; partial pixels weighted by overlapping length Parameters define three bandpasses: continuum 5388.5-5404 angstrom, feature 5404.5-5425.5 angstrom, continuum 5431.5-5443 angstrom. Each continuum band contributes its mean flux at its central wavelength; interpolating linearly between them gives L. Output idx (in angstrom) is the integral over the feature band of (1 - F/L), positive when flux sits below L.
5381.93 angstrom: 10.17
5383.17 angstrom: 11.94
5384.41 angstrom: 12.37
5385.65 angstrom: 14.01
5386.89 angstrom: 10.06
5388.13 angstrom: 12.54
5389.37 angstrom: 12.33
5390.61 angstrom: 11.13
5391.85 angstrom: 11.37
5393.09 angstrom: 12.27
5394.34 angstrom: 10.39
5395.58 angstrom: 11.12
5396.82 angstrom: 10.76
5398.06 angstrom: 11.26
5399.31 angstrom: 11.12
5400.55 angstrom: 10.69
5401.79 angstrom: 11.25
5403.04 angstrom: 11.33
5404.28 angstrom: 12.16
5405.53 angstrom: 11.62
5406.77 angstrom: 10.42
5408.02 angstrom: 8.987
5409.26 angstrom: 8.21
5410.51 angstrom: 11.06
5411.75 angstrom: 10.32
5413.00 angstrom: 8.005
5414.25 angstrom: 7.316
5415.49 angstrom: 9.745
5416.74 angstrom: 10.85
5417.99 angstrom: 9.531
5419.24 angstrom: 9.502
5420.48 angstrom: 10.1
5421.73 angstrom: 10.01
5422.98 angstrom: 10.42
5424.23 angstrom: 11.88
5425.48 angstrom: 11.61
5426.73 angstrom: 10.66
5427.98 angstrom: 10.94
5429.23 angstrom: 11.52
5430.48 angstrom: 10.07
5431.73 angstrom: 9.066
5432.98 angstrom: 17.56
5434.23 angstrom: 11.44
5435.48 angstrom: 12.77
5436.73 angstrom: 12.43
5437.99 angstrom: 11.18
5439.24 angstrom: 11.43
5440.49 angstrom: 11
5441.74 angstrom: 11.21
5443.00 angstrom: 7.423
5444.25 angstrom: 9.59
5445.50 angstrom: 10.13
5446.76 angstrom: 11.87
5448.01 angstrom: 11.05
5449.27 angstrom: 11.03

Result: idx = 2.88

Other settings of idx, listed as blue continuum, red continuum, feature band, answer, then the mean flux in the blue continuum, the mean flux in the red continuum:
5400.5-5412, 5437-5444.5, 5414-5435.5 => -0.67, 10.6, 10.4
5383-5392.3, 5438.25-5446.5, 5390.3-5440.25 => 1.10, 12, 10.3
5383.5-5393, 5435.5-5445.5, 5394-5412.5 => 1.48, 12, 10.7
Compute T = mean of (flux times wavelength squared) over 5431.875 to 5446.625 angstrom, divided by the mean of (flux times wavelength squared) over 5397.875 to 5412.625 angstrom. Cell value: 1.09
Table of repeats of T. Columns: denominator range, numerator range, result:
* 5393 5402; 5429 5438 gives 1.11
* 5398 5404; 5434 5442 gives 1.06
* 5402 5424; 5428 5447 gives 1.13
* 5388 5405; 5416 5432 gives 0.93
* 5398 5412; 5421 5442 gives 1.08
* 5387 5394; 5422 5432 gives 0.93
